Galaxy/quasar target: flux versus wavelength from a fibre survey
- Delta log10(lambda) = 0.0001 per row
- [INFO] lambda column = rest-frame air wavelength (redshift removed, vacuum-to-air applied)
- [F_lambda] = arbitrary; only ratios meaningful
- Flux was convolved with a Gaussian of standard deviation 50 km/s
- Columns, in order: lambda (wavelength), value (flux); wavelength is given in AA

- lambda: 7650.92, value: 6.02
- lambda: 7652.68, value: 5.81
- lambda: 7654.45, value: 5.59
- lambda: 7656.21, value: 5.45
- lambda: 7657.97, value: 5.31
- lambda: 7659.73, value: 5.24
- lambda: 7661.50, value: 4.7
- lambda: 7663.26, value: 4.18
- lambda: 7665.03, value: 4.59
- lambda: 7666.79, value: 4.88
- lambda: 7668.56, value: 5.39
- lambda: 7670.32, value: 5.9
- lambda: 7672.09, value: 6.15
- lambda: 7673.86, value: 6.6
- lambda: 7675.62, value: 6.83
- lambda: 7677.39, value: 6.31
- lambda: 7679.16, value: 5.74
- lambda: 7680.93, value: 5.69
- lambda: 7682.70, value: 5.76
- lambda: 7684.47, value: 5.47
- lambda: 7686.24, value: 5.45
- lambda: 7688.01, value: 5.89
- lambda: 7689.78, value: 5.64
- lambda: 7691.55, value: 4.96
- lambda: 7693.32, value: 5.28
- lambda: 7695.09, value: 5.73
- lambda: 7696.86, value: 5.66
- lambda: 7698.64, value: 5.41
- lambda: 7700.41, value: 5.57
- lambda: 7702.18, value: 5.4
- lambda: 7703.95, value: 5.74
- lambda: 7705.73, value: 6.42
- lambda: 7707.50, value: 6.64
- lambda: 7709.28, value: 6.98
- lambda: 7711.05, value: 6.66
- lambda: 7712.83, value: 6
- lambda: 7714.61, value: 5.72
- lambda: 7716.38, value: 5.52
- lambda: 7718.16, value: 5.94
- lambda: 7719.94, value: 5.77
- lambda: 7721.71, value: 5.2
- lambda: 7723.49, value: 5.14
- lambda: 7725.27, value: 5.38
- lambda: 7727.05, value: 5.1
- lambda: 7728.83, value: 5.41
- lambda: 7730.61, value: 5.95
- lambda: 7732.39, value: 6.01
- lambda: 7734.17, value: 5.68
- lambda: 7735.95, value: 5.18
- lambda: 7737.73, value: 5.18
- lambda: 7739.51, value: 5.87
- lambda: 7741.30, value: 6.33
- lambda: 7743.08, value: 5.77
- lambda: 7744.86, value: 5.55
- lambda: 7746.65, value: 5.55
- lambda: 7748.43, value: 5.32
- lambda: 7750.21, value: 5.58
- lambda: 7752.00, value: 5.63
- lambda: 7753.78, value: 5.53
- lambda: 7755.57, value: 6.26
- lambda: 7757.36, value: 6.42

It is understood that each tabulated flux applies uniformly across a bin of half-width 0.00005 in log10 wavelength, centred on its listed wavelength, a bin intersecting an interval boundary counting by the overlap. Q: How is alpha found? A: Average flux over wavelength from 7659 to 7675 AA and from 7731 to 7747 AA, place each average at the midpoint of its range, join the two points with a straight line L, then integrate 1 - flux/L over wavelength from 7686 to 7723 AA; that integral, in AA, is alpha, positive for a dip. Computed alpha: -1.85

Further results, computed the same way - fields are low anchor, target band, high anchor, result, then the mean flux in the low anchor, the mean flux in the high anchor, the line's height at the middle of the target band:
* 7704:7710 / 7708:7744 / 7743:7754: 2.0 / 6.53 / 5.55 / 6.08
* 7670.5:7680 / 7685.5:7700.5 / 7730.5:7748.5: 1.5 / 6.29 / 5.68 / 6.12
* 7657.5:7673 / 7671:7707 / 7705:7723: -1.4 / 5.15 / 6.06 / 5.59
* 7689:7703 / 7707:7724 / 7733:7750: -1.3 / 5.46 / 5.61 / 5.52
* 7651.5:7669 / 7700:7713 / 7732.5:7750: -1.9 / 5.12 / 5.62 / 5.41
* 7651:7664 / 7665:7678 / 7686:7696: -1.3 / 5.25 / 5.5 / 5.35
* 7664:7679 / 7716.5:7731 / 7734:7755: 0.5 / 5.81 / 5.6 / 5.66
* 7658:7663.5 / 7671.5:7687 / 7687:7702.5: -2.4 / 4.86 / 5.51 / 5.21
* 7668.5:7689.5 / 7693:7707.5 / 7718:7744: 0.2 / 5.94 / 5.59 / 5.8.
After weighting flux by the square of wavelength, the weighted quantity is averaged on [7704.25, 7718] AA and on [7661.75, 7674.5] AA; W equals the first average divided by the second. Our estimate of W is 1.2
